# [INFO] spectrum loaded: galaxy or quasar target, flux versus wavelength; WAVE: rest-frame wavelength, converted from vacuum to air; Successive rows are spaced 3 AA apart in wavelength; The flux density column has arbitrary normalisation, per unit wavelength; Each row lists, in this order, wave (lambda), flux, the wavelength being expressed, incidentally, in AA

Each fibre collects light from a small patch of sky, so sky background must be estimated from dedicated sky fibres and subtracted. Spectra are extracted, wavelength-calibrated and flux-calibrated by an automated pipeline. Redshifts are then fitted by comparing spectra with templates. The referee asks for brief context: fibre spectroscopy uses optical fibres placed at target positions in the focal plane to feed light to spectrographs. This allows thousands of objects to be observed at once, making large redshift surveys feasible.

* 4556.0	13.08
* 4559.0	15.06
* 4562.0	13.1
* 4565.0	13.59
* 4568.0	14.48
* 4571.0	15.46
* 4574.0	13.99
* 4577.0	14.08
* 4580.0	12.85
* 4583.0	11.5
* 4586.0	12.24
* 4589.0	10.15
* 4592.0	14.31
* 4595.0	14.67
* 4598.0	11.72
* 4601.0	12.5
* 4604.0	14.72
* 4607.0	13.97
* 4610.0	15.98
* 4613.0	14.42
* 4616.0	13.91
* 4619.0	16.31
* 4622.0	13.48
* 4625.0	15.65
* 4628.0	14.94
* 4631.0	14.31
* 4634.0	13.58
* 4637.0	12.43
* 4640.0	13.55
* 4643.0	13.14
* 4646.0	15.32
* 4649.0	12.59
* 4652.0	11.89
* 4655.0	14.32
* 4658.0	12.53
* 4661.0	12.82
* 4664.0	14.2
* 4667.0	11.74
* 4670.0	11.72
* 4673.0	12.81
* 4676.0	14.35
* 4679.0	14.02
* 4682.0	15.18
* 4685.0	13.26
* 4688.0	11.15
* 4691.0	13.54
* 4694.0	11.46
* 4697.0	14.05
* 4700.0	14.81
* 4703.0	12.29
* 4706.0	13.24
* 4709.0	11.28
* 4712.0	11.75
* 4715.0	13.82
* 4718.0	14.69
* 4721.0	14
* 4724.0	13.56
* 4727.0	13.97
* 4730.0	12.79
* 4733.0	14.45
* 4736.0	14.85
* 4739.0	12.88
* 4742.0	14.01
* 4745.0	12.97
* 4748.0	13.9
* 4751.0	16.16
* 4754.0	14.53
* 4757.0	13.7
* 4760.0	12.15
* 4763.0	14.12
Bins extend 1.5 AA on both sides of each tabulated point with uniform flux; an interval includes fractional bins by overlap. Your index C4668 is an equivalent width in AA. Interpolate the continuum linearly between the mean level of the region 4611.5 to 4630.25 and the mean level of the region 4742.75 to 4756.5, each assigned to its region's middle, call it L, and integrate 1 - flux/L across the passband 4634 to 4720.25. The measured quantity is 8.4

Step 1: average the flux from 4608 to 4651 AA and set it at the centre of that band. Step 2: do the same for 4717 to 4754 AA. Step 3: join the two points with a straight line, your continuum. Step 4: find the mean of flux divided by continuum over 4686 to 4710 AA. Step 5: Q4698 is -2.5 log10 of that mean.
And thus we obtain 0.11 mag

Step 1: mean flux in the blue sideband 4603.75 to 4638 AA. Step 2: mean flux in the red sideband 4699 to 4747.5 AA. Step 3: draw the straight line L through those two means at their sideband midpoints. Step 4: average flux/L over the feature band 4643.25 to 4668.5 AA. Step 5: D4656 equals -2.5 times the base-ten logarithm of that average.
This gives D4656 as 0.08 mag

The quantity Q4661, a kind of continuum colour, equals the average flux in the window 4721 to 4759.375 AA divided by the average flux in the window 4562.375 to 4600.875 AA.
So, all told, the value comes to 1.05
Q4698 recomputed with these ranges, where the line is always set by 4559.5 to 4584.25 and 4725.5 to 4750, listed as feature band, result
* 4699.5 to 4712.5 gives 0.10 mag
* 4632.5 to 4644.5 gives 0.05 mag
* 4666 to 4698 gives 0.06 mag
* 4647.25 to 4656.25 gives 0.06 mag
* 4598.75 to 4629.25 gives -0.06 mag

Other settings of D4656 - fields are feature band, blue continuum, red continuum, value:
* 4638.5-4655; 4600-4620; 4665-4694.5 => 0.03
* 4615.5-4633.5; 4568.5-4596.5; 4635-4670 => -0.12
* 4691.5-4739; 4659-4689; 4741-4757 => 0.03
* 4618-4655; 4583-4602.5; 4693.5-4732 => -0.09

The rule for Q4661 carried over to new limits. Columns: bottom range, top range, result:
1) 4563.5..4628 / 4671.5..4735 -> 0.97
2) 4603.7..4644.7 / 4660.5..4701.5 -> 0.92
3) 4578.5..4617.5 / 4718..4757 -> 1.05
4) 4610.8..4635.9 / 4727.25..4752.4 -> 0.96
